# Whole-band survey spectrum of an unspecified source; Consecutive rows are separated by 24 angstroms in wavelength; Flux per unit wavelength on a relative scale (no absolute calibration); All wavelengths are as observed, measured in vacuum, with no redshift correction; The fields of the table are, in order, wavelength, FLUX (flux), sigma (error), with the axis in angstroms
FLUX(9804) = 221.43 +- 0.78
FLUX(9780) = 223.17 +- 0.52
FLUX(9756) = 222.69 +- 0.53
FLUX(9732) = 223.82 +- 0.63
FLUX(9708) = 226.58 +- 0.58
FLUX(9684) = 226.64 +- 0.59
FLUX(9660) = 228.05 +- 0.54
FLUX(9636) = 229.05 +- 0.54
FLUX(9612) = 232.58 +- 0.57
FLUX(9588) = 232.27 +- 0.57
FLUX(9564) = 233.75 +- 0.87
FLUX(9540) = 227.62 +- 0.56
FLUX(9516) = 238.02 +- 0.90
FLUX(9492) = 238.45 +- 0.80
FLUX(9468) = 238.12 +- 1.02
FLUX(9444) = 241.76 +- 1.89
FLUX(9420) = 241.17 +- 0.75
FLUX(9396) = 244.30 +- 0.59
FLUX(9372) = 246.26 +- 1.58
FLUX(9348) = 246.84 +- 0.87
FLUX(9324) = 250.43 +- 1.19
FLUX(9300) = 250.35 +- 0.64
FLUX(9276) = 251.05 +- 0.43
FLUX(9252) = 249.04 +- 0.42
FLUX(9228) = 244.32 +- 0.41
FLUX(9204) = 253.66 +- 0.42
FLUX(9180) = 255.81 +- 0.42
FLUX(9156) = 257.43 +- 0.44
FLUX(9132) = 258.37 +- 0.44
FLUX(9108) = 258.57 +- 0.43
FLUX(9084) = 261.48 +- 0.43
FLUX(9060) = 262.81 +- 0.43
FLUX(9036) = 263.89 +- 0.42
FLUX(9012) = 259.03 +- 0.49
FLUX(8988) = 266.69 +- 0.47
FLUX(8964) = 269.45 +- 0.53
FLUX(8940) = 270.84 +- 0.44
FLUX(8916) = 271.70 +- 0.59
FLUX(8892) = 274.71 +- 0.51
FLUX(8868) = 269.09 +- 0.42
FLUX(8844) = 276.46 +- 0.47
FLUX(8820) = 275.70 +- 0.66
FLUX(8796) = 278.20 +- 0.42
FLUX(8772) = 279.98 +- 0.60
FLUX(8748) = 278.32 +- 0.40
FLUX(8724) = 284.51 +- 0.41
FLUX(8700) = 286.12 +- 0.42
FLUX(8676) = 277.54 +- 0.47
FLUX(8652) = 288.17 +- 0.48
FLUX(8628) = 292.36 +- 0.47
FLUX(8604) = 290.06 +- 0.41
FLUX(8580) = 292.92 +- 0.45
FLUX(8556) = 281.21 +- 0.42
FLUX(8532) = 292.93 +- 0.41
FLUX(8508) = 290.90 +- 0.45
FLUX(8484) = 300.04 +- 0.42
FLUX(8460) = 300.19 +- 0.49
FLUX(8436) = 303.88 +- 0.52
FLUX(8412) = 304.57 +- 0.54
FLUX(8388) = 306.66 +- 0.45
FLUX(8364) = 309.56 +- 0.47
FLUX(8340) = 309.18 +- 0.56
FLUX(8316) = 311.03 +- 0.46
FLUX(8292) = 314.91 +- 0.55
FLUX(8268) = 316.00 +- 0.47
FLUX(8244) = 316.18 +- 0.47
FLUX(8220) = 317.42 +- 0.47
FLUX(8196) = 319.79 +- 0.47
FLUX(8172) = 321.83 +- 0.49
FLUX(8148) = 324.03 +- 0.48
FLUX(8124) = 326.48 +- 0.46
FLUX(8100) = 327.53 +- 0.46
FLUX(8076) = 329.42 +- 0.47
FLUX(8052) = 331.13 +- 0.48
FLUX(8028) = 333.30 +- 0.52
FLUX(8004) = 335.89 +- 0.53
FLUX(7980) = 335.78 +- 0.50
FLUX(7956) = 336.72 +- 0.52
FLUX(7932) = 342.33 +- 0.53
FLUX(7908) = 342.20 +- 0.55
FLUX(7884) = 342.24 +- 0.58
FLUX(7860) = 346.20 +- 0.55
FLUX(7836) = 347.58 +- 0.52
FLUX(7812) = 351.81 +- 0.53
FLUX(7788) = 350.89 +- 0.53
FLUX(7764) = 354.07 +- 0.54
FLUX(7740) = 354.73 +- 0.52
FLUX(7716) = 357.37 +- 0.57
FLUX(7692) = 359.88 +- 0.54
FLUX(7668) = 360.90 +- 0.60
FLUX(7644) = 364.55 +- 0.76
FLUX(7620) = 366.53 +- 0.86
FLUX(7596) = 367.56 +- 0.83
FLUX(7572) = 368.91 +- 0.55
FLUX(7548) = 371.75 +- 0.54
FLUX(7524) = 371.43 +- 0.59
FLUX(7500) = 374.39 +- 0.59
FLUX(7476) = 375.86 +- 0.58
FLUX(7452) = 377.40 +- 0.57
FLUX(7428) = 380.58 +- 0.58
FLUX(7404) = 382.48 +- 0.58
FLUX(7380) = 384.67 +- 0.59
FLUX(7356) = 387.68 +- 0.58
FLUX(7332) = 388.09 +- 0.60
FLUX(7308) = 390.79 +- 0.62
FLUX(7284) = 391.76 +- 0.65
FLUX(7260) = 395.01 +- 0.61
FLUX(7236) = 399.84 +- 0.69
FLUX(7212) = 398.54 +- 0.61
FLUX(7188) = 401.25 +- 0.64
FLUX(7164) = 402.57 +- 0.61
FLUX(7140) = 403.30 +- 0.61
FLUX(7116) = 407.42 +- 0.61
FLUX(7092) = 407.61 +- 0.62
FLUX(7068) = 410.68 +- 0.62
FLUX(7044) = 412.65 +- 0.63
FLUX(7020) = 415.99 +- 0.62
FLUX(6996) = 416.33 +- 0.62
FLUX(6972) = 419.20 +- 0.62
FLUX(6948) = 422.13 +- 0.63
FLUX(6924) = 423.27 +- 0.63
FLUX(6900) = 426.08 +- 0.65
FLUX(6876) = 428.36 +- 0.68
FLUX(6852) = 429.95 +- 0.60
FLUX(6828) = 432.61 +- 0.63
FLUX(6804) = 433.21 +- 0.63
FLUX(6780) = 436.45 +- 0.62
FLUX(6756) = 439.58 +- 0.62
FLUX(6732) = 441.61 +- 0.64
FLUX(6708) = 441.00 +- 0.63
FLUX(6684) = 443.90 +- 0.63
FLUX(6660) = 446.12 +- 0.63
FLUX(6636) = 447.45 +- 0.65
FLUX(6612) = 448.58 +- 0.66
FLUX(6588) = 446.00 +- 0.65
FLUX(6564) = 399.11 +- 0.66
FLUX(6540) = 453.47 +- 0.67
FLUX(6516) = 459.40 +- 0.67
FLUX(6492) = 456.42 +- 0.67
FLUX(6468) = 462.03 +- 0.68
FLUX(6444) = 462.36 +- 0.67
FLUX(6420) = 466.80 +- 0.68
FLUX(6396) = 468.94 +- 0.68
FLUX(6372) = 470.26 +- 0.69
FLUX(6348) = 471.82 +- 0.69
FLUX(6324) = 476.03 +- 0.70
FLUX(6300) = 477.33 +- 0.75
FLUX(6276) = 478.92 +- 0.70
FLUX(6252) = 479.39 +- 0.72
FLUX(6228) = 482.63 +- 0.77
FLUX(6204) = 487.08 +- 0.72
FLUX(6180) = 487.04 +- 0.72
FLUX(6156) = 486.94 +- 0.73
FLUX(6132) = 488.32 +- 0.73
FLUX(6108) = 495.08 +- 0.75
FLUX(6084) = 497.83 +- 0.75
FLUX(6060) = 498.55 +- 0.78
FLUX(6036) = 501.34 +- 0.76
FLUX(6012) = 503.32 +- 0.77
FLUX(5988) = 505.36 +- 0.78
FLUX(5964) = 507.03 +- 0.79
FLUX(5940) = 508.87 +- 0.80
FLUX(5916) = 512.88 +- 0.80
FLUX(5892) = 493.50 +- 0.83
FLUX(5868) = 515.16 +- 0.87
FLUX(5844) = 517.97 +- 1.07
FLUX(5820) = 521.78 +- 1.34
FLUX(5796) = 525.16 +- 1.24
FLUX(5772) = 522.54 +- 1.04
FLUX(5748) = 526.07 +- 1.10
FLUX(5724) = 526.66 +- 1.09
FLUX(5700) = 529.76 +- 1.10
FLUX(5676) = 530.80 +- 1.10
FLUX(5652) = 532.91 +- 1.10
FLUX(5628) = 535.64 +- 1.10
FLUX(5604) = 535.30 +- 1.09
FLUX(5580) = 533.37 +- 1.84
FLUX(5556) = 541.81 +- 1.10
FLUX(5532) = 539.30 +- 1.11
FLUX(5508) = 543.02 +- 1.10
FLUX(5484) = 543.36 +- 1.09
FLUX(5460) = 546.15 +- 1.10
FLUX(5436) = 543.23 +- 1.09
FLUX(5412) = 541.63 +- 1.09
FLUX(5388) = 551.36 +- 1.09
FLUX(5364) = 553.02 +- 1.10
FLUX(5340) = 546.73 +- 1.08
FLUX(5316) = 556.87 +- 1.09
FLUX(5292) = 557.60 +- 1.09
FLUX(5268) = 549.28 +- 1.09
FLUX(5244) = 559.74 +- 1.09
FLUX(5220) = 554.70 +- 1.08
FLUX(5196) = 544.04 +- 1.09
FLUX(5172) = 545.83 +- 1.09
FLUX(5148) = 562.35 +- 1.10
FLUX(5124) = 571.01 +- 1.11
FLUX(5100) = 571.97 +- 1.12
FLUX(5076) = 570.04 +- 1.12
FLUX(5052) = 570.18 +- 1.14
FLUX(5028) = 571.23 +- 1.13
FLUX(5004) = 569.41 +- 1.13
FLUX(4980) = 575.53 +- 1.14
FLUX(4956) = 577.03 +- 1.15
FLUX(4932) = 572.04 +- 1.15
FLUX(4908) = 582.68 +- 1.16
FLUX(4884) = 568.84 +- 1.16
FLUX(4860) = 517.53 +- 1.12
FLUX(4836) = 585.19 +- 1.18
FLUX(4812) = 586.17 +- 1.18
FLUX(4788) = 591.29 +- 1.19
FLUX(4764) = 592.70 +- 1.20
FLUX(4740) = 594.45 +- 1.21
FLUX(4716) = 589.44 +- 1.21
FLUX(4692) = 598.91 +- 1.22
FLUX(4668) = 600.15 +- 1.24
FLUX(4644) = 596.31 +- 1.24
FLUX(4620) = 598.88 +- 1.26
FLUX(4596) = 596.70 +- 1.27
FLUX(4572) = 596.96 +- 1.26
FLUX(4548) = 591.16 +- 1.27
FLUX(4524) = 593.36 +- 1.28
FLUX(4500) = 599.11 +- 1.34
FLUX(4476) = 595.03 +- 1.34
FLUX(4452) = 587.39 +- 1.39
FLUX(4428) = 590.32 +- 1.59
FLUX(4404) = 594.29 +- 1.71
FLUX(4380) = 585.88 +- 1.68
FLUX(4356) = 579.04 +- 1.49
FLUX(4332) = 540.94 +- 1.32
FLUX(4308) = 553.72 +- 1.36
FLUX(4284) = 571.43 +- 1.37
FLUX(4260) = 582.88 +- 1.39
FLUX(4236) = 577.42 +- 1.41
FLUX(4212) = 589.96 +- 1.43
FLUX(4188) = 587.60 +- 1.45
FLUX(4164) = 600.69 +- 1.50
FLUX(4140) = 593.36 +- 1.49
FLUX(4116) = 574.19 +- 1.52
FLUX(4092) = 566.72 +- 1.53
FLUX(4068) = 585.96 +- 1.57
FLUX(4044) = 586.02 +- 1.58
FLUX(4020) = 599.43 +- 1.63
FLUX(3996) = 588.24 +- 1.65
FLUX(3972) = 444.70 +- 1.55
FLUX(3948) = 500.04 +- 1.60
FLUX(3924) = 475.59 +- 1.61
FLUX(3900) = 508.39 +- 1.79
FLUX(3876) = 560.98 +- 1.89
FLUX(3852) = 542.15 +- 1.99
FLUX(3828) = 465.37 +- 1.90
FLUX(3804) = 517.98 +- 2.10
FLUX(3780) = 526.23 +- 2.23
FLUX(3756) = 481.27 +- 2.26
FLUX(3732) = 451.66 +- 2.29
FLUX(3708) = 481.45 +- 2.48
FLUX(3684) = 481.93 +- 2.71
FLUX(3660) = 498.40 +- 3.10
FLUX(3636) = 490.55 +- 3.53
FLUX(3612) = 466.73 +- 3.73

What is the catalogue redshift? 0.000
